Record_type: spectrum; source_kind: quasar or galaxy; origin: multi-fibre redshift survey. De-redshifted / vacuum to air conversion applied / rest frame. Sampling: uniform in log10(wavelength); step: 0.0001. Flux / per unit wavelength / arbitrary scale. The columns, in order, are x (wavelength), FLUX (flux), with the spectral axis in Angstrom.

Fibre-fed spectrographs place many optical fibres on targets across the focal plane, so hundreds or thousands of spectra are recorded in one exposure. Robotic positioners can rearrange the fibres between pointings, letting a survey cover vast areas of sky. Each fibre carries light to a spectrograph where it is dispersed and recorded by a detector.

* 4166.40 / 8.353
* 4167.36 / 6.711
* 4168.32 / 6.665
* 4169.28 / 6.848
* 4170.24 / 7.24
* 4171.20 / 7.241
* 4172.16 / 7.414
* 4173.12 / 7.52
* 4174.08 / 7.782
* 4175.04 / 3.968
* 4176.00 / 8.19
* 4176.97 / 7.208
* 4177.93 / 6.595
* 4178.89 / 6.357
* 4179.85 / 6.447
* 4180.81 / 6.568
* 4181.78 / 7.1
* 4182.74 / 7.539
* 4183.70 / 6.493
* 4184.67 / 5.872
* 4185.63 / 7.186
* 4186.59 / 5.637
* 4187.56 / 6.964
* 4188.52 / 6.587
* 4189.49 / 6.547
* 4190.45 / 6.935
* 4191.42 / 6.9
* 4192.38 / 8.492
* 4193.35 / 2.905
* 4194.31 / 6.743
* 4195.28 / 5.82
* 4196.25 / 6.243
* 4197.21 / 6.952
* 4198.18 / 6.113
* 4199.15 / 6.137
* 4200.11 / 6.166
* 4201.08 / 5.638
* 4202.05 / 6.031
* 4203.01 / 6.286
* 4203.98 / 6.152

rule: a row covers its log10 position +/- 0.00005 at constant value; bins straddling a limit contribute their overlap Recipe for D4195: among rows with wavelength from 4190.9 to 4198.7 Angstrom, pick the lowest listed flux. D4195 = 2.905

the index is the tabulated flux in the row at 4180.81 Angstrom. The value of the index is 6.568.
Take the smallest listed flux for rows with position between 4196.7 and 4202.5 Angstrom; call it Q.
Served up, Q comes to 5.638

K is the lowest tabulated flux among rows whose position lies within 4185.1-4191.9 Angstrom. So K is 5.637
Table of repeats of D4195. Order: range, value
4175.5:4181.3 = 6.357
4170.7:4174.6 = 7.241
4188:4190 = 6.547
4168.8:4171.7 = 6.848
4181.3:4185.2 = 5.872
